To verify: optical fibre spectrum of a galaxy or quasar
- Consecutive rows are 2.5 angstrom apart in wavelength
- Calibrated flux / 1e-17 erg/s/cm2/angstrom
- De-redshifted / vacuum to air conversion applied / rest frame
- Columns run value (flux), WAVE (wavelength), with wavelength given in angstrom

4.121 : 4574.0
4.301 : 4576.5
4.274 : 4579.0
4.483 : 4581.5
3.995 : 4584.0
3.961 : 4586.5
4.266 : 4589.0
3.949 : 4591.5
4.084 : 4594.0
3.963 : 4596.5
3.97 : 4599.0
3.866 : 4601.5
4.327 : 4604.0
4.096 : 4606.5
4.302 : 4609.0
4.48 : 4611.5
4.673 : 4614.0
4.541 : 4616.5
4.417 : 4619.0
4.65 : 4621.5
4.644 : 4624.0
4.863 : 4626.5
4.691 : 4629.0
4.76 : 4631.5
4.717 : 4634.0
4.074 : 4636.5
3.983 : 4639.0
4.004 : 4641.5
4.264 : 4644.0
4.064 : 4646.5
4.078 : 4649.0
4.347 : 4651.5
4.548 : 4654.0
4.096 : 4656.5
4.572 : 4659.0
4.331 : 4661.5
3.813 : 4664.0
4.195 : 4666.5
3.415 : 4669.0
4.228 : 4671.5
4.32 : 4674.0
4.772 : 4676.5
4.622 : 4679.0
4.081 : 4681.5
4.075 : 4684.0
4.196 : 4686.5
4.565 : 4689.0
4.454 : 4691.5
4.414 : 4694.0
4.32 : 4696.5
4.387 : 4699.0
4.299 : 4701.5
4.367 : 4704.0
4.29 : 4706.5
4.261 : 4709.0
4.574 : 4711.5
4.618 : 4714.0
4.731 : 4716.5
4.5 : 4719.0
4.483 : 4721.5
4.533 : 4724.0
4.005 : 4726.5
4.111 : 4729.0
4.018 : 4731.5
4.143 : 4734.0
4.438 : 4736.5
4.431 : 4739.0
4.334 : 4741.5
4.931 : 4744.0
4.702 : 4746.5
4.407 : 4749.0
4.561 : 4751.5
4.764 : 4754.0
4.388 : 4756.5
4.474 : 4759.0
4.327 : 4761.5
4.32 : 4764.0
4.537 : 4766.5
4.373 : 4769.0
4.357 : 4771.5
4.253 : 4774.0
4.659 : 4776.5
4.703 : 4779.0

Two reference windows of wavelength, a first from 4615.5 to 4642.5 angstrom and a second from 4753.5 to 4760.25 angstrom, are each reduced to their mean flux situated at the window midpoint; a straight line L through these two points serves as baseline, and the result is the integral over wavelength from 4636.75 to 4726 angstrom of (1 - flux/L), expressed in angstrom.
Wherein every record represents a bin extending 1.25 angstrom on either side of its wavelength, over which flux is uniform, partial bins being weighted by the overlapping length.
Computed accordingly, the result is 3.92 angstrom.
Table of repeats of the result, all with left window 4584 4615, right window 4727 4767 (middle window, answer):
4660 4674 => 0.8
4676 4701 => -0.4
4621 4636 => -1.7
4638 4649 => 0.4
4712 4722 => -0.5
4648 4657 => -0.1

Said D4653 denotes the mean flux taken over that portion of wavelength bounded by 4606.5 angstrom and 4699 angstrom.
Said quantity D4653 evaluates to 4.35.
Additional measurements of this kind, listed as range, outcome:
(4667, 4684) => 4.23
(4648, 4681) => 4.25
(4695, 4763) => 4.42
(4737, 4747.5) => 4.59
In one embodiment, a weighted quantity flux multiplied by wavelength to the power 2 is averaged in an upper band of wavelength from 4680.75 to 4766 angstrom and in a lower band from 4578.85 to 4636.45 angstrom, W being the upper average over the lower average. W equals 1.06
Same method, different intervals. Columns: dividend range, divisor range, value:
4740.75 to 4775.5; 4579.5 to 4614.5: 1.15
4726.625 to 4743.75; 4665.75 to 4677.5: 1.05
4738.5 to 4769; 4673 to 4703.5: 1.06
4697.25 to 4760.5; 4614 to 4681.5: 1.05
